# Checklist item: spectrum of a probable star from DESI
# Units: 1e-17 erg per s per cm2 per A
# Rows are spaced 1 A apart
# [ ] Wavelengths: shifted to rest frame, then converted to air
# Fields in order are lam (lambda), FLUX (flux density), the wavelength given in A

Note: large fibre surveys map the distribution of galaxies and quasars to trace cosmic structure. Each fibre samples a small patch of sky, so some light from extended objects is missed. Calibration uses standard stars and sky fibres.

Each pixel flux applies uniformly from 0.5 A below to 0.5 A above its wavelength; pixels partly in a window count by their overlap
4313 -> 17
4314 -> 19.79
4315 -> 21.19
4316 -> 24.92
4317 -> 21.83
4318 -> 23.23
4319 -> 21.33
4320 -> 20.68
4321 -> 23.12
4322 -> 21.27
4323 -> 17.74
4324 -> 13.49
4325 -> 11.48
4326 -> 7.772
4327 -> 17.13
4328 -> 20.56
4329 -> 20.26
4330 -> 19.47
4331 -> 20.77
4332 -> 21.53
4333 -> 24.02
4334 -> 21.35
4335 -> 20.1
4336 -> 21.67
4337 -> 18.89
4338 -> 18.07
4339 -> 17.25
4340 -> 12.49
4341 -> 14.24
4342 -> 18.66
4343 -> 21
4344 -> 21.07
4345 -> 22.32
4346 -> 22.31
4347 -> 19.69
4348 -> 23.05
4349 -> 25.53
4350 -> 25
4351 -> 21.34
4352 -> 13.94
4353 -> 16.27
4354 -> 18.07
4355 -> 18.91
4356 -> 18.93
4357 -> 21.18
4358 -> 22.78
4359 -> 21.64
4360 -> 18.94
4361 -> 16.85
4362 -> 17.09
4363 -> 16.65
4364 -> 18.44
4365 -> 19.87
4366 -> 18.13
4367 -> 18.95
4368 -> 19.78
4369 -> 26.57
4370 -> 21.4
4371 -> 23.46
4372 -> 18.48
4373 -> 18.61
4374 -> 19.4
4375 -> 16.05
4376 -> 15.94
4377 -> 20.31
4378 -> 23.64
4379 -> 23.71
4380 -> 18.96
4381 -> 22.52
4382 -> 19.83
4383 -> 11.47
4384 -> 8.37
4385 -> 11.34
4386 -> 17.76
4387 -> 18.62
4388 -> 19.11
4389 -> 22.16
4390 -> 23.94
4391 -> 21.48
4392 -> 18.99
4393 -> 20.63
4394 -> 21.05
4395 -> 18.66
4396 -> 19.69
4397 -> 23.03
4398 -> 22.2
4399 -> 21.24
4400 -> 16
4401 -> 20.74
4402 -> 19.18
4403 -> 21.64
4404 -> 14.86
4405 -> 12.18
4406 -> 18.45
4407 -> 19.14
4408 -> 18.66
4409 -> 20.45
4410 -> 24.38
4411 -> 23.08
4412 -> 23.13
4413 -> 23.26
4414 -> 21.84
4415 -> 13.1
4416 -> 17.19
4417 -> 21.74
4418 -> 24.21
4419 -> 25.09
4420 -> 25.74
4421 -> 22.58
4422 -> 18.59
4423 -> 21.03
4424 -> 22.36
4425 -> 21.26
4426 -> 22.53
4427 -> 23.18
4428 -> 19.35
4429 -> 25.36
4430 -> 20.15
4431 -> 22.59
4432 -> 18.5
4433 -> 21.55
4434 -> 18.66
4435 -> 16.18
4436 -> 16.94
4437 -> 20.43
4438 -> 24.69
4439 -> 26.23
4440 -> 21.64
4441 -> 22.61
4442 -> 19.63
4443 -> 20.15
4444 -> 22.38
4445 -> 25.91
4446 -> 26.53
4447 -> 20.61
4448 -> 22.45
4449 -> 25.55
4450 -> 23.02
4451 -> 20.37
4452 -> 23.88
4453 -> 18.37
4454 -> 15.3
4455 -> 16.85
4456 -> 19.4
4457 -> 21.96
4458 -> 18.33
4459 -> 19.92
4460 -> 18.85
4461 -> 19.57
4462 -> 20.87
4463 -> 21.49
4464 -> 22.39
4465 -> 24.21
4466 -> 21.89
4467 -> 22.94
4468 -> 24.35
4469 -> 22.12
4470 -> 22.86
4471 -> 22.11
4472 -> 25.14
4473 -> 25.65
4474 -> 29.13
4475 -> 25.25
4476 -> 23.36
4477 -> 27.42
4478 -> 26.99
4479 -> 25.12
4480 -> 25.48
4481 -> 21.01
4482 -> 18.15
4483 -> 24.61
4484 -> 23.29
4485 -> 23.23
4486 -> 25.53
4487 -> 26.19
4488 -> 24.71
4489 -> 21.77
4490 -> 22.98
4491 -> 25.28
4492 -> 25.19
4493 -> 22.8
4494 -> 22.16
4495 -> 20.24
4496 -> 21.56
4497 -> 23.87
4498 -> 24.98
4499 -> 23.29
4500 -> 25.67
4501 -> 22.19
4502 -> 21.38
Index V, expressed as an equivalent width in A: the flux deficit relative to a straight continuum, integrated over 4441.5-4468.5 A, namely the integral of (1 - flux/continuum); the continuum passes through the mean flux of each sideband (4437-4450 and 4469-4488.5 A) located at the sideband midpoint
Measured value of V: 2.5 A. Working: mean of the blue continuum 23.1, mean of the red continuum 24.4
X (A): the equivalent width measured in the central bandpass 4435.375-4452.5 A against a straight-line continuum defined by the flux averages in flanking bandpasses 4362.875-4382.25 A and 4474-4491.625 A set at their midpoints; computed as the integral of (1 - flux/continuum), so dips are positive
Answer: 0.3 A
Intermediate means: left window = 20.1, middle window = 22.5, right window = 24.3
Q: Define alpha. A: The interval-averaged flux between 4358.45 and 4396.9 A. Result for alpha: 19.2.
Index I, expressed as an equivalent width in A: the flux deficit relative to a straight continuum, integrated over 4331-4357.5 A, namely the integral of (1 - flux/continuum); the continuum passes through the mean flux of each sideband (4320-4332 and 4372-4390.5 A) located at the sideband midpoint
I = -2.7 A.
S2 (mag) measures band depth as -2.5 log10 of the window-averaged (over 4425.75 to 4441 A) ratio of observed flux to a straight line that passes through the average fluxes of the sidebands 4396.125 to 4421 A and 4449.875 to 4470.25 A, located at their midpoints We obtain -0.03 mag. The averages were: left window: 20.5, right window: 20.8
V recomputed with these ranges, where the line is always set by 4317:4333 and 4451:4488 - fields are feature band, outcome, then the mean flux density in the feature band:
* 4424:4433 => 0.0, 21.7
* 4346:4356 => -0.3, 20.2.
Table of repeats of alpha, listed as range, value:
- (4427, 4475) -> 21.7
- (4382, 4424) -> 19.7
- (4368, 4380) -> 20.6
